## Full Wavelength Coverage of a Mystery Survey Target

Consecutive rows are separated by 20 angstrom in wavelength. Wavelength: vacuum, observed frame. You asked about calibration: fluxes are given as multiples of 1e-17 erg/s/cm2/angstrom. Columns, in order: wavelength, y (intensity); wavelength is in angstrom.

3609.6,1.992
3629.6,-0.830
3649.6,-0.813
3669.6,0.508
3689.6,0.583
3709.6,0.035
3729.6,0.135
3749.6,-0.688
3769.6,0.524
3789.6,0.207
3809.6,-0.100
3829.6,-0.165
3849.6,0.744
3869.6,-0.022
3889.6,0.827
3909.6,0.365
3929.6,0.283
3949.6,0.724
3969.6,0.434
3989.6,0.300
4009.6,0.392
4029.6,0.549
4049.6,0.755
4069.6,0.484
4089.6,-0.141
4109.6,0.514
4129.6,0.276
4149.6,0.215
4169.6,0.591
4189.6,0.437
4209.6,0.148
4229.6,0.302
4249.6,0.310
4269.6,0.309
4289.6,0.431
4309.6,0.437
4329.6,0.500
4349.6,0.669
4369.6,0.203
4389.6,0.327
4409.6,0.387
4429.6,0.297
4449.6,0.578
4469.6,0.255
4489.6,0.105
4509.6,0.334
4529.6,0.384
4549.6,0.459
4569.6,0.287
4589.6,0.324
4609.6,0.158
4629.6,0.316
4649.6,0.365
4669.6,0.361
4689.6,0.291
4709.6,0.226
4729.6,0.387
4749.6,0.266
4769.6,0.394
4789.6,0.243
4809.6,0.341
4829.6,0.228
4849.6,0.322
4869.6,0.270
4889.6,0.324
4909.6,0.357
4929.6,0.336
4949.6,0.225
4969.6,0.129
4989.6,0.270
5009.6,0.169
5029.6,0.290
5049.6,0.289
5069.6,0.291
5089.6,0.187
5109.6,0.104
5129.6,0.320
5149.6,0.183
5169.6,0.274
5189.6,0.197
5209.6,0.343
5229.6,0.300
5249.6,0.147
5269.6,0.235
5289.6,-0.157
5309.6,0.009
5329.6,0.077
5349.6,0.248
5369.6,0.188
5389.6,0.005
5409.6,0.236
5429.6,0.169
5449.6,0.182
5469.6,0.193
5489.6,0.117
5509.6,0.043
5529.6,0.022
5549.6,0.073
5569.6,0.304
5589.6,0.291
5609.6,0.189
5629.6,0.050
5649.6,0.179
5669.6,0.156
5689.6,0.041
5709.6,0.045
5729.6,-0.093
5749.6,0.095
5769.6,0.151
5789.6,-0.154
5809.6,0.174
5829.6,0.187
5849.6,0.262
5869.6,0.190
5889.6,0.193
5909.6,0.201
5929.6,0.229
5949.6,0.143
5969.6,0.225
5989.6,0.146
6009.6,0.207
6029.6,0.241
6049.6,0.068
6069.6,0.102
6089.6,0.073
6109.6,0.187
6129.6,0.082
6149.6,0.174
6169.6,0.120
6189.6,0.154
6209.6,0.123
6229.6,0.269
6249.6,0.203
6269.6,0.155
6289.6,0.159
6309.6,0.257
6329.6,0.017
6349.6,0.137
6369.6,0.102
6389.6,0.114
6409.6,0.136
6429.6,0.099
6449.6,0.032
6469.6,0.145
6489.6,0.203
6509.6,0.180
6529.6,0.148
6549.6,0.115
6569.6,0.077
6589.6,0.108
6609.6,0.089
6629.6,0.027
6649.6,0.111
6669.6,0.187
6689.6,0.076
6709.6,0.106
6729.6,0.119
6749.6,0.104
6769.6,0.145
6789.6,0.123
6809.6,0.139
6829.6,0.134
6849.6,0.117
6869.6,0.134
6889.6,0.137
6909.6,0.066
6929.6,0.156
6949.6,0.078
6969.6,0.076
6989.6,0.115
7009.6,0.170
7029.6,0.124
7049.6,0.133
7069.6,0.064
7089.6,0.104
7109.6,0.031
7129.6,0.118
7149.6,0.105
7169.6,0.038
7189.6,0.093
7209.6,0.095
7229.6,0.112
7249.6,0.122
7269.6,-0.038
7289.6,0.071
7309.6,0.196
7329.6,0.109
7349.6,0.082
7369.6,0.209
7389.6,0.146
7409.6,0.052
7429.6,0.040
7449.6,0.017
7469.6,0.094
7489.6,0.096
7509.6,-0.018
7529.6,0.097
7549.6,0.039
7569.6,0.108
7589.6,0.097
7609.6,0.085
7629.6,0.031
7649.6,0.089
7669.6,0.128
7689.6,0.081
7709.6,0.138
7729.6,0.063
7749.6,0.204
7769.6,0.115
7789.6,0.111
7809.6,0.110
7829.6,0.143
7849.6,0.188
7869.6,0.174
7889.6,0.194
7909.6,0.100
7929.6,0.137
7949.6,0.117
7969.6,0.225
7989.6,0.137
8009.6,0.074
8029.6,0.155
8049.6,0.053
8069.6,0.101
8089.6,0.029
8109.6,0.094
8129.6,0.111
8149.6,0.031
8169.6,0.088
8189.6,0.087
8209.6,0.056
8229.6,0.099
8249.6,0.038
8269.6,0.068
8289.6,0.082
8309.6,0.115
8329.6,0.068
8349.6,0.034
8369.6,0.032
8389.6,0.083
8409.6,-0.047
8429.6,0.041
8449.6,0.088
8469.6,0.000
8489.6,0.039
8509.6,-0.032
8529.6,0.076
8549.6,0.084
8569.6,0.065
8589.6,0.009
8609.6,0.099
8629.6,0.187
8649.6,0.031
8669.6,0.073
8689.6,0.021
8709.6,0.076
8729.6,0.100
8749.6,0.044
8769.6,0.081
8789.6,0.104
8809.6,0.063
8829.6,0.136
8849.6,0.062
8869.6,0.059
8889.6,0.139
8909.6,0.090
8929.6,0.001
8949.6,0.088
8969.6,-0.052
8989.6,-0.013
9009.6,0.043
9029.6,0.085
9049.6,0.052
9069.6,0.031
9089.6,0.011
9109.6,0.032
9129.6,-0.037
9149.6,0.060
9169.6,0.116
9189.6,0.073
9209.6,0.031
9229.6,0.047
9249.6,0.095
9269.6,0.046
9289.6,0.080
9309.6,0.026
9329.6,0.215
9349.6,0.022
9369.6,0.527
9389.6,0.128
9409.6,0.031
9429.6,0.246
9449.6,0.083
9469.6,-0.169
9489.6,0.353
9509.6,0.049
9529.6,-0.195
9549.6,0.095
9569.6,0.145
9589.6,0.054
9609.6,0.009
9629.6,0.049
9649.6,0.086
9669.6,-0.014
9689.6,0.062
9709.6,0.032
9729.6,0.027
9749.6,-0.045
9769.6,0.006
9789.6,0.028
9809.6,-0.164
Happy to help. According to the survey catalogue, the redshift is 0.20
